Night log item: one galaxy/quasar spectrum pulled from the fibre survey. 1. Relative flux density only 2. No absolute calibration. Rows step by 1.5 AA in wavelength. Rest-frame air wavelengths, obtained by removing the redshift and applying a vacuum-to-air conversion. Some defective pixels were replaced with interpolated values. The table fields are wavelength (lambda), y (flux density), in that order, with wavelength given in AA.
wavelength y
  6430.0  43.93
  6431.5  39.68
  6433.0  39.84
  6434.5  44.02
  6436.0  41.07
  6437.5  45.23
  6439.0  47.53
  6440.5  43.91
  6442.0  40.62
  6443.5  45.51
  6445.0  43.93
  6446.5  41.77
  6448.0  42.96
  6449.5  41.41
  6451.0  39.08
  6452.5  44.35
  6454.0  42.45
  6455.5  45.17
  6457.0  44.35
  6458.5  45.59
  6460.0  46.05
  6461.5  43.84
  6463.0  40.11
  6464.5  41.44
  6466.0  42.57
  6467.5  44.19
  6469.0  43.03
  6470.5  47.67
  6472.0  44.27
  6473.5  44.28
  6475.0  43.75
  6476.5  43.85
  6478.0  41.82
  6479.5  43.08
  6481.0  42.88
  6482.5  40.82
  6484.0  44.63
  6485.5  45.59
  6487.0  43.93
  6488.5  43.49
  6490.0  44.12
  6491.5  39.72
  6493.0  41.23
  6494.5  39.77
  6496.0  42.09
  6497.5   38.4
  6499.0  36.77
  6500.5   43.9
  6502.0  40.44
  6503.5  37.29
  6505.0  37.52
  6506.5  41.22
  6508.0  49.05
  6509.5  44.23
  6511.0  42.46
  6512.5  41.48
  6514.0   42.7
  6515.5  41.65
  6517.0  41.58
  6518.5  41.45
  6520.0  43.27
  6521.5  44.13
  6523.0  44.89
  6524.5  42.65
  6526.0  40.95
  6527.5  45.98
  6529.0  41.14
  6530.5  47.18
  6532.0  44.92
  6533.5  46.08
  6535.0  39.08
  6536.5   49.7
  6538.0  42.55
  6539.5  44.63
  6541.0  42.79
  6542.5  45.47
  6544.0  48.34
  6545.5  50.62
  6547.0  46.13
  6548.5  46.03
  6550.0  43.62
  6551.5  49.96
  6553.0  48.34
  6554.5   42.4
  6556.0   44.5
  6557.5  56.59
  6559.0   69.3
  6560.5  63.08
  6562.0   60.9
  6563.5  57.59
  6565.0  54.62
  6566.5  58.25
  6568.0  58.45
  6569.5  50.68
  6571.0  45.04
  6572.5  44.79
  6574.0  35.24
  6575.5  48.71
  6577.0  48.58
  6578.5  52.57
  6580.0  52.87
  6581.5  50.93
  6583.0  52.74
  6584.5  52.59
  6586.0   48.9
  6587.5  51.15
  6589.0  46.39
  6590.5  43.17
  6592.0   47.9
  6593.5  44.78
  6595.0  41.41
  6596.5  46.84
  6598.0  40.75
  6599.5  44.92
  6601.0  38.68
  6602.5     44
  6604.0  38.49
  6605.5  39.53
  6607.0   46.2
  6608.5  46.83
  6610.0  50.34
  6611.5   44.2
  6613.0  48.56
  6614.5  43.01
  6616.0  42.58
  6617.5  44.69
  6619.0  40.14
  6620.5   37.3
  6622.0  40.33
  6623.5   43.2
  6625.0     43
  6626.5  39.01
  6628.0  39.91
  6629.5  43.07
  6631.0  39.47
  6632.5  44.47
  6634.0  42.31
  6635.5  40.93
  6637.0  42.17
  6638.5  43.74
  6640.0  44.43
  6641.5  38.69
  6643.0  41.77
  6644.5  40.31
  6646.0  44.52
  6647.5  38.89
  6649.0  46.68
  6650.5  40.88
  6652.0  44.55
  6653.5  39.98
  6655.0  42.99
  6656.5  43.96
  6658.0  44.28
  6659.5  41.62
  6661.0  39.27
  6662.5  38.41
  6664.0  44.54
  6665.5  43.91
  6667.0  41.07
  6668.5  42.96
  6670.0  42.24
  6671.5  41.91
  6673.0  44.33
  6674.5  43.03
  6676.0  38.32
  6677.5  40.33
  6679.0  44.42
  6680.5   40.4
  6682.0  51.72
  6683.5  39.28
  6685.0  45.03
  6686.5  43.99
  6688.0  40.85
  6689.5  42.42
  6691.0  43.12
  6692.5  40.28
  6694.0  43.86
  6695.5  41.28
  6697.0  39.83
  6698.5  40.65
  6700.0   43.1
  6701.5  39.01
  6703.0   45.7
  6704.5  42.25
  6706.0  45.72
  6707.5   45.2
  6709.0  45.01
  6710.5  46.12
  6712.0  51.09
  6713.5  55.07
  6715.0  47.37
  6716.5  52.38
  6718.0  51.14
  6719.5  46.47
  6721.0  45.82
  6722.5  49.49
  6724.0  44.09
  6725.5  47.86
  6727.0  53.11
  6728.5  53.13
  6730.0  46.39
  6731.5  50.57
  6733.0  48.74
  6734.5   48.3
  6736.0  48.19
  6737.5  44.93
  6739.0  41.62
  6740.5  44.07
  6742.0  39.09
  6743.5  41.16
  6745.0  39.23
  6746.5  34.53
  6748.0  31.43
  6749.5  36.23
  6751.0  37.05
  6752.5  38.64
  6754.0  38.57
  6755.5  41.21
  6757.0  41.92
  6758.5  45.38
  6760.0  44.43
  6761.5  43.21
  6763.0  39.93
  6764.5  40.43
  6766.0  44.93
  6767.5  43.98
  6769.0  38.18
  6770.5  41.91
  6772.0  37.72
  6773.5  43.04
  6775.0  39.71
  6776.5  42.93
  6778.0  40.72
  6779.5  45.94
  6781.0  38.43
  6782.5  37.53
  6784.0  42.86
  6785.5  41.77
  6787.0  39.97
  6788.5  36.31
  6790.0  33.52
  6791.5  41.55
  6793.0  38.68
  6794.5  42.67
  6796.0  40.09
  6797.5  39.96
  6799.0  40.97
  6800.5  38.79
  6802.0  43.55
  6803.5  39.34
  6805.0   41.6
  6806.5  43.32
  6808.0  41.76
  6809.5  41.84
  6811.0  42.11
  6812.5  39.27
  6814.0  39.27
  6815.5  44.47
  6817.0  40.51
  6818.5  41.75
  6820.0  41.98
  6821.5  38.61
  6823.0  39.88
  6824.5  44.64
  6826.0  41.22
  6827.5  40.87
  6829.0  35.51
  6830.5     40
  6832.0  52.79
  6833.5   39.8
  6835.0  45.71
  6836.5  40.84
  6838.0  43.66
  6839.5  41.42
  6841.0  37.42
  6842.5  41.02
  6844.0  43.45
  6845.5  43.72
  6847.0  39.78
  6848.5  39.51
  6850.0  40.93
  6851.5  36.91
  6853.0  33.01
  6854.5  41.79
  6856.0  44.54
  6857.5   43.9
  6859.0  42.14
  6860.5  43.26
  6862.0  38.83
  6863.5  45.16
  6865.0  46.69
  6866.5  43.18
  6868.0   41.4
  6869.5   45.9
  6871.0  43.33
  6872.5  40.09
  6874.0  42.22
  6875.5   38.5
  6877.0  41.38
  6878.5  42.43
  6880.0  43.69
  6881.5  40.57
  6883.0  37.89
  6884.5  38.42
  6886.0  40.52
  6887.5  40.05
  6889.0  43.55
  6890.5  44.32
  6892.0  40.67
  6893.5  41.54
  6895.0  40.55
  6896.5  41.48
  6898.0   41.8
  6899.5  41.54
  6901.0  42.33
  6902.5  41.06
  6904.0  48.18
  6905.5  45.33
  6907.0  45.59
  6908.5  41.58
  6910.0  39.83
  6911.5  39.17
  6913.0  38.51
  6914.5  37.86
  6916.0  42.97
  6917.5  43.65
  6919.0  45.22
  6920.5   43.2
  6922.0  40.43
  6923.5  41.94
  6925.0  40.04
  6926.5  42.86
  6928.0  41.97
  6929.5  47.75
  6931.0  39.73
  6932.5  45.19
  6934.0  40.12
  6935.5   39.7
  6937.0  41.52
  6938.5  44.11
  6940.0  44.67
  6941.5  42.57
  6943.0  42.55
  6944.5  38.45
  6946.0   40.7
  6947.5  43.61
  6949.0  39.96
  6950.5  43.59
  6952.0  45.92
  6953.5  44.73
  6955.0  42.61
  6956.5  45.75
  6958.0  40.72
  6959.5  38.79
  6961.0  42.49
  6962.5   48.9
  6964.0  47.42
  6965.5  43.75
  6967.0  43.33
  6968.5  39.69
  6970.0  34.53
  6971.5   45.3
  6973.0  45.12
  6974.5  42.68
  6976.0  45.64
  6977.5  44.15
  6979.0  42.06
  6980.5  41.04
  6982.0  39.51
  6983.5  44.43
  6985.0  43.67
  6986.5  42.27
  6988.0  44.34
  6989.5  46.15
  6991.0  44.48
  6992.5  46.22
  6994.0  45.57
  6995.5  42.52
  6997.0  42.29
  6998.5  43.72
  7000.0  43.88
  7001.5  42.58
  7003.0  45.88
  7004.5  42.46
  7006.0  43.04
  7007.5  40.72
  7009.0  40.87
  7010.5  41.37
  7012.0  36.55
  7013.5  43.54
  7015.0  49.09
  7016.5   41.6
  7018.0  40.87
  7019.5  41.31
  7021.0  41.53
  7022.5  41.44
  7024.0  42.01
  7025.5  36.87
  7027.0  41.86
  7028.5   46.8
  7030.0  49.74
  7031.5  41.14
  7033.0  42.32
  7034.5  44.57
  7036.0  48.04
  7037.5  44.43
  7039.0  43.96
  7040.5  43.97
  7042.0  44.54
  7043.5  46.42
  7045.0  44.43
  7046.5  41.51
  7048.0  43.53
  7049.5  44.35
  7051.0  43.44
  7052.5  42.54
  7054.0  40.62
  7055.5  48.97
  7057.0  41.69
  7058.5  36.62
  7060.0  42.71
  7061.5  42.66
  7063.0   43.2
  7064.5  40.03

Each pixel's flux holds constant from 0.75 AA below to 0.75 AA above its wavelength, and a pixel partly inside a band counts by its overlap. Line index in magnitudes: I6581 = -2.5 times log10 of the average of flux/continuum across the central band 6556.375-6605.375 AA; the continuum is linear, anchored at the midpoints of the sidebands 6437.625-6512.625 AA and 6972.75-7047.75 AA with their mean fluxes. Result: -0.16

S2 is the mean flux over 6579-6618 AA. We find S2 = 45.9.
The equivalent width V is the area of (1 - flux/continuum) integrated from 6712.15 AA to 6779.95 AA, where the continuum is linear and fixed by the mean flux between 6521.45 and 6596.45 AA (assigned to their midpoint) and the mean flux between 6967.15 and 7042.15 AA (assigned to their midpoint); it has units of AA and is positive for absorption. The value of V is 3.4 AA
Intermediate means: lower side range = 48.4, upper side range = 43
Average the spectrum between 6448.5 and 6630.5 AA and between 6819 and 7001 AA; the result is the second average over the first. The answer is 0.94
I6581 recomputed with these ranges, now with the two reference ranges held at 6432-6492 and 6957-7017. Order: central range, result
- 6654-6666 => 0.02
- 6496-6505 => 0.10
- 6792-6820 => 0.05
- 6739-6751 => 0.14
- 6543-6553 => -0.10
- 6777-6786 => 0.05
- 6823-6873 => 0.03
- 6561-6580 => -0.19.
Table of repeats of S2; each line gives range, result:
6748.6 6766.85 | 40.9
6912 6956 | 42.3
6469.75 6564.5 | 44.9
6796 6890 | 41.5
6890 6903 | 41.7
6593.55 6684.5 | 42.5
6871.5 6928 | 41.7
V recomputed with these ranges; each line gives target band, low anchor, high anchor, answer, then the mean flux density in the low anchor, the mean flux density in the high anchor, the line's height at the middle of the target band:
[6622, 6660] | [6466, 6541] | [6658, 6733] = 1.70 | 42.9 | 44.6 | 44.1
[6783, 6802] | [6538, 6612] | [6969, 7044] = 2.43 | 48.3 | 43.2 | 45.7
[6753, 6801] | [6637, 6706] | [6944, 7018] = 1.95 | 42.4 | 43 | 42.6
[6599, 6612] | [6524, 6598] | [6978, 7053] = 1.16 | 48.5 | 43.2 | 47.9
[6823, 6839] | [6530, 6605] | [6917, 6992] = 0.80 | 48.2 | 42.9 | 44.6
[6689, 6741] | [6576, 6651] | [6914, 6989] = -2.83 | 44.2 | 42.7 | 43.7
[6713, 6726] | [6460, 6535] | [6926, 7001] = -1.78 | 42.7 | 43.1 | 42.9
